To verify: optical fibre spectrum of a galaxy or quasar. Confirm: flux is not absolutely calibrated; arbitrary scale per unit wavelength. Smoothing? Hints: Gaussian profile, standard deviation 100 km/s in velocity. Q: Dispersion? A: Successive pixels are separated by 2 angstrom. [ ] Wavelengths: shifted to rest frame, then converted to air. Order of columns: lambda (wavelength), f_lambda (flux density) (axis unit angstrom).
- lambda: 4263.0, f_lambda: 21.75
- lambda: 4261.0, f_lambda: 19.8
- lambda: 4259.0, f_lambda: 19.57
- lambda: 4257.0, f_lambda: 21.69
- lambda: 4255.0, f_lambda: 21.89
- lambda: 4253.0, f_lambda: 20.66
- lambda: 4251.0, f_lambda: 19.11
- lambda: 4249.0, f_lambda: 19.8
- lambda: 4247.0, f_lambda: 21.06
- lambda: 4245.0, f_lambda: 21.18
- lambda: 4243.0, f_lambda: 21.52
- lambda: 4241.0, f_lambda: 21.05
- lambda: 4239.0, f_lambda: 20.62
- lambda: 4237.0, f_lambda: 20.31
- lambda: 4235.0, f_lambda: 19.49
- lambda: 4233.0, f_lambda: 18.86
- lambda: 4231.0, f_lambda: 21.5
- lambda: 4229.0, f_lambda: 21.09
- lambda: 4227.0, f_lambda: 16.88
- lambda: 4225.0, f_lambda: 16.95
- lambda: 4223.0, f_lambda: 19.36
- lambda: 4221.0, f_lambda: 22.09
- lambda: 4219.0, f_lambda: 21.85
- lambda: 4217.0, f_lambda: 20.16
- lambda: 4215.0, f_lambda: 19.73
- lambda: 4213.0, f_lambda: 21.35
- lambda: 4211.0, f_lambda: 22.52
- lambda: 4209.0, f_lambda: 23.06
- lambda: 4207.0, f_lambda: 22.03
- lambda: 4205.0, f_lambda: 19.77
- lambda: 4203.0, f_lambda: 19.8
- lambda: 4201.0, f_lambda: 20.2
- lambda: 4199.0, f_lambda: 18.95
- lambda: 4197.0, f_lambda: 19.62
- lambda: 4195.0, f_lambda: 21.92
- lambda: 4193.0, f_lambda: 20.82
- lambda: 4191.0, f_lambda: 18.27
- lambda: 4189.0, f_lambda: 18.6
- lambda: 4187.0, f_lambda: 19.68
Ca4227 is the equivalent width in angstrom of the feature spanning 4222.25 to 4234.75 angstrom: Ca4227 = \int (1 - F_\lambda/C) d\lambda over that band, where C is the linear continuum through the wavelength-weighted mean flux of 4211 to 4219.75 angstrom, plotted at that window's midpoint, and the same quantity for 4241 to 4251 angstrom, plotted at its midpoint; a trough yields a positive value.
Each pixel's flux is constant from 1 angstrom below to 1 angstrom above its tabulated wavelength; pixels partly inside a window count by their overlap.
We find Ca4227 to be 1.0 angstrom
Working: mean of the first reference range 20.9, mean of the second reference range 20.7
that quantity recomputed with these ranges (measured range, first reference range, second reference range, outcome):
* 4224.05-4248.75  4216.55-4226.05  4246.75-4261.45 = 0.2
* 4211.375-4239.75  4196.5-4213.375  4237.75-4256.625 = 1.0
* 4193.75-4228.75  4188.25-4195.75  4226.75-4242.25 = -0.7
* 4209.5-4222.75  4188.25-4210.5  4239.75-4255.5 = -0.5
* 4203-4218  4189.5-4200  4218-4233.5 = -1.0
